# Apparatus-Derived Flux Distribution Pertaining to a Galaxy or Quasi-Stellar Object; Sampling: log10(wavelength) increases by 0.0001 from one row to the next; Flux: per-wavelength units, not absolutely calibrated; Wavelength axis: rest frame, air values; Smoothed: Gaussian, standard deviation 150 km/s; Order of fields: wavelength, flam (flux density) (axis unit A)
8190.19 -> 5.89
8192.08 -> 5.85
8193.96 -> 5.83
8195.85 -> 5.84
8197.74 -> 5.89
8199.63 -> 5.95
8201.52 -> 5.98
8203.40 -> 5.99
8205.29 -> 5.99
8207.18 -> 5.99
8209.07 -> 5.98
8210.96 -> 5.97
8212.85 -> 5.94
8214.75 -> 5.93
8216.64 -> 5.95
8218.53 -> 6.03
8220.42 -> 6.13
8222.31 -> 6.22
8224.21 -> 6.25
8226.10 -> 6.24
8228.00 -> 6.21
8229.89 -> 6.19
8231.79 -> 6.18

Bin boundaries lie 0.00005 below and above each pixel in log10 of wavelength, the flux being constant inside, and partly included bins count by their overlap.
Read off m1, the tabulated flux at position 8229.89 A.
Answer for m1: 6.19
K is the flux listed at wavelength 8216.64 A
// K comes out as 5.95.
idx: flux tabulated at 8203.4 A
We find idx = 5.99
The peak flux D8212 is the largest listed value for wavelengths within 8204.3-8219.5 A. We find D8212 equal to 6.03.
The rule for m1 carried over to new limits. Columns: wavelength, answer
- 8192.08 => 5.85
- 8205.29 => 5.99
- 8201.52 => 5.98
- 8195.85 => 5.84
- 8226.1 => 6.24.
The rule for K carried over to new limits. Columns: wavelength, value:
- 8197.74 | 5.89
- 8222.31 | 6.22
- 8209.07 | 5.98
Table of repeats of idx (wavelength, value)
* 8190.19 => 5.89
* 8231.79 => 6.18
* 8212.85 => 5.94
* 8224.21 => 6.25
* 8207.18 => 5.99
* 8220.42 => 6.13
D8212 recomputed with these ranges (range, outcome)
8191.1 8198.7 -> 5.89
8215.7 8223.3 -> 6.22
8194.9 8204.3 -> 5.99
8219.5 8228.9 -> 6.25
